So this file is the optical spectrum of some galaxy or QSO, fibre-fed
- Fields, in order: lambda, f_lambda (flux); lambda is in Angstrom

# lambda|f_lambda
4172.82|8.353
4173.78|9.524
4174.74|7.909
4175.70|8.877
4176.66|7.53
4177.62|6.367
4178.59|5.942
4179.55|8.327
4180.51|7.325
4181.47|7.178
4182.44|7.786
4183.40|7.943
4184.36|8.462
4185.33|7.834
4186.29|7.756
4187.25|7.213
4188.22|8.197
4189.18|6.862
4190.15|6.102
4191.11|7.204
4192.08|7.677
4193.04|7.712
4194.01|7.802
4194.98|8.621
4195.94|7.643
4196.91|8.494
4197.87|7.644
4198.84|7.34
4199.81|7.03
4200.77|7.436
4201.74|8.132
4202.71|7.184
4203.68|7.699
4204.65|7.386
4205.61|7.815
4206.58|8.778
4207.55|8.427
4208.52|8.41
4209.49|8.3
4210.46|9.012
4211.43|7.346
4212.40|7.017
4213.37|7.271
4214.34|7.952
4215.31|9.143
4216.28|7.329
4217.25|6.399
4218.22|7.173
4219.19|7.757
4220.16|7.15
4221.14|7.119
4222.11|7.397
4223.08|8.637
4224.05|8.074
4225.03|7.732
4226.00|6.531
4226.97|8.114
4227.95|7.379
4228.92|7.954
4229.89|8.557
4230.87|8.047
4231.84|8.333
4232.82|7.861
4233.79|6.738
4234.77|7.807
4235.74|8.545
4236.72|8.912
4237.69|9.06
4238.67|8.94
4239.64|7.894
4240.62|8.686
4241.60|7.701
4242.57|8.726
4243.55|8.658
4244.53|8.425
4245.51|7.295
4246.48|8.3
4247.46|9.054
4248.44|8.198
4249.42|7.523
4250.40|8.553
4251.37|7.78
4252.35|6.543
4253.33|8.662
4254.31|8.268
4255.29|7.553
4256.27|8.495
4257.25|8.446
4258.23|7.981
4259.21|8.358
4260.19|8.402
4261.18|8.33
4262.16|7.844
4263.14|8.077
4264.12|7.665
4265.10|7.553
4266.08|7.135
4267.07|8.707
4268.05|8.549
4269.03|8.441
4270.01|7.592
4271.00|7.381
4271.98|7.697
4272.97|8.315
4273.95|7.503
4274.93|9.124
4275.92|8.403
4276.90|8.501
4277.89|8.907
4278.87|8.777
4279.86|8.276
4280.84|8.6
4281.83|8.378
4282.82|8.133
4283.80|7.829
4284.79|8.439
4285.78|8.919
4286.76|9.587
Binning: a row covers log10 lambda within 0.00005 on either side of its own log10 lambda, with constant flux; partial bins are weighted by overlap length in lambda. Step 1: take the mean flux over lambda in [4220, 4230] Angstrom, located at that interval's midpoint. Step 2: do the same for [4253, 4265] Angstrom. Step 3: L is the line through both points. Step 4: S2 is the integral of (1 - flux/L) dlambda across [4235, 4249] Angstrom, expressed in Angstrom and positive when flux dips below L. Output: -0.9 Angstrom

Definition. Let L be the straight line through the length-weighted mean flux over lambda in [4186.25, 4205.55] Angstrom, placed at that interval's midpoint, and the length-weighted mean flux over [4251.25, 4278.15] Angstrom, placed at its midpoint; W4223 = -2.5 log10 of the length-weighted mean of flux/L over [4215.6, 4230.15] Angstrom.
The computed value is 0.028 mag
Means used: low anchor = 7.56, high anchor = 8.07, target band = 7.56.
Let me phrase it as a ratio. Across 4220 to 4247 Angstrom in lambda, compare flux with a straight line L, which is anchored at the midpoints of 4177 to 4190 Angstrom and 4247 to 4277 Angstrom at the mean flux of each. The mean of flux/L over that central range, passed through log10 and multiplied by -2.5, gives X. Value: -0.03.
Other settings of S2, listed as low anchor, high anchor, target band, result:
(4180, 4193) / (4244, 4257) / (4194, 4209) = -0.4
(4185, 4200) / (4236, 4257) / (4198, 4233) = 0.5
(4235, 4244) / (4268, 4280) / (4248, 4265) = 0.8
